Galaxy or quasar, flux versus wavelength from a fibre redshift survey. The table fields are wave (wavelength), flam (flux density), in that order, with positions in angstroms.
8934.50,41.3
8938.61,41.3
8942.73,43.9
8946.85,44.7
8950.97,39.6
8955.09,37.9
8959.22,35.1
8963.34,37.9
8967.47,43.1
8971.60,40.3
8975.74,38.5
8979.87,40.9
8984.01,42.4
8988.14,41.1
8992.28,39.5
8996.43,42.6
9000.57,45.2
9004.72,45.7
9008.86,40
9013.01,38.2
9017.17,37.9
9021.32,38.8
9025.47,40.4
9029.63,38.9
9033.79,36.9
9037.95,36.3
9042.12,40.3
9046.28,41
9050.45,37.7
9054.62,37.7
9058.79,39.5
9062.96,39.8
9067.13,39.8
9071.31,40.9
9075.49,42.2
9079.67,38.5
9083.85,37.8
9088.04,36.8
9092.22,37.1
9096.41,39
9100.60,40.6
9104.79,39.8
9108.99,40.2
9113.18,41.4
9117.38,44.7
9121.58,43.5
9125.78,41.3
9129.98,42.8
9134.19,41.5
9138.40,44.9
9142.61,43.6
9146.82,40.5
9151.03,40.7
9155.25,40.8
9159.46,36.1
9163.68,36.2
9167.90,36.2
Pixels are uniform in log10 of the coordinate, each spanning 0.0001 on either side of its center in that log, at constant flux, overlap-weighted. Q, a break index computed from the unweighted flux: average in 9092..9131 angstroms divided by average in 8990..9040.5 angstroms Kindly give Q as 1.03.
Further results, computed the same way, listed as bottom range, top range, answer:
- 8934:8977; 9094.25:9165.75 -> 1.02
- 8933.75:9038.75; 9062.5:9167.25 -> 1.00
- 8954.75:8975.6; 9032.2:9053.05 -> 0.99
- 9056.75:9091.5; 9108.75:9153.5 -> 1.08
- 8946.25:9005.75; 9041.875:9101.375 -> 0.96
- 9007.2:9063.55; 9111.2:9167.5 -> 1.06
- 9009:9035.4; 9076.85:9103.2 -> 0.99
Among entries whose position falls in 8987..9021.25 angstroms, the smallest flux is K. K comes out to 37.9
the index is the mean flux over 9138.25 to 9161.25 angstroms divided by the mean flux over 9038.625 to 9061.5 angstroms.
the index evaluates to 1.05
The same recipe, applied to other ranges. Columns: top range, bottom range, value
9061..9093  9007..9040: 1.02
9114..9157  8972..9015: 1.02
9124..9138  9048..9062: 1.10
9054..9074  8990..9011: 0.93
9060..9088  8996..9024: 0.96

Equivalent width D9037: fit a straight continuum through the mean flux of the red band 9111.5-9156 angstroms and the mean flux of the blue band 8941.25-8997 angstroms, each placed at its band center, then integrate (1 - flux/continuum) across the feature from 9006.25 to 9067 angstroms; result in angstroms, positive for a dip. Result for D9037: 3.44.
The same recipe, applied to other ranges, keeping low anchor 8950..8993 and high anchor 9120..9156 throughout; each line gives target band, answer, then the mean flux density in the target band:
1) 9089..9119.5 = 1.0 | 40.3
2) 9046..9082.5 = 1.3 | 39.6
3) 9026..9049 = 1.1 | 38.8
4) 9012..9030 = 0.7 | 38.9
